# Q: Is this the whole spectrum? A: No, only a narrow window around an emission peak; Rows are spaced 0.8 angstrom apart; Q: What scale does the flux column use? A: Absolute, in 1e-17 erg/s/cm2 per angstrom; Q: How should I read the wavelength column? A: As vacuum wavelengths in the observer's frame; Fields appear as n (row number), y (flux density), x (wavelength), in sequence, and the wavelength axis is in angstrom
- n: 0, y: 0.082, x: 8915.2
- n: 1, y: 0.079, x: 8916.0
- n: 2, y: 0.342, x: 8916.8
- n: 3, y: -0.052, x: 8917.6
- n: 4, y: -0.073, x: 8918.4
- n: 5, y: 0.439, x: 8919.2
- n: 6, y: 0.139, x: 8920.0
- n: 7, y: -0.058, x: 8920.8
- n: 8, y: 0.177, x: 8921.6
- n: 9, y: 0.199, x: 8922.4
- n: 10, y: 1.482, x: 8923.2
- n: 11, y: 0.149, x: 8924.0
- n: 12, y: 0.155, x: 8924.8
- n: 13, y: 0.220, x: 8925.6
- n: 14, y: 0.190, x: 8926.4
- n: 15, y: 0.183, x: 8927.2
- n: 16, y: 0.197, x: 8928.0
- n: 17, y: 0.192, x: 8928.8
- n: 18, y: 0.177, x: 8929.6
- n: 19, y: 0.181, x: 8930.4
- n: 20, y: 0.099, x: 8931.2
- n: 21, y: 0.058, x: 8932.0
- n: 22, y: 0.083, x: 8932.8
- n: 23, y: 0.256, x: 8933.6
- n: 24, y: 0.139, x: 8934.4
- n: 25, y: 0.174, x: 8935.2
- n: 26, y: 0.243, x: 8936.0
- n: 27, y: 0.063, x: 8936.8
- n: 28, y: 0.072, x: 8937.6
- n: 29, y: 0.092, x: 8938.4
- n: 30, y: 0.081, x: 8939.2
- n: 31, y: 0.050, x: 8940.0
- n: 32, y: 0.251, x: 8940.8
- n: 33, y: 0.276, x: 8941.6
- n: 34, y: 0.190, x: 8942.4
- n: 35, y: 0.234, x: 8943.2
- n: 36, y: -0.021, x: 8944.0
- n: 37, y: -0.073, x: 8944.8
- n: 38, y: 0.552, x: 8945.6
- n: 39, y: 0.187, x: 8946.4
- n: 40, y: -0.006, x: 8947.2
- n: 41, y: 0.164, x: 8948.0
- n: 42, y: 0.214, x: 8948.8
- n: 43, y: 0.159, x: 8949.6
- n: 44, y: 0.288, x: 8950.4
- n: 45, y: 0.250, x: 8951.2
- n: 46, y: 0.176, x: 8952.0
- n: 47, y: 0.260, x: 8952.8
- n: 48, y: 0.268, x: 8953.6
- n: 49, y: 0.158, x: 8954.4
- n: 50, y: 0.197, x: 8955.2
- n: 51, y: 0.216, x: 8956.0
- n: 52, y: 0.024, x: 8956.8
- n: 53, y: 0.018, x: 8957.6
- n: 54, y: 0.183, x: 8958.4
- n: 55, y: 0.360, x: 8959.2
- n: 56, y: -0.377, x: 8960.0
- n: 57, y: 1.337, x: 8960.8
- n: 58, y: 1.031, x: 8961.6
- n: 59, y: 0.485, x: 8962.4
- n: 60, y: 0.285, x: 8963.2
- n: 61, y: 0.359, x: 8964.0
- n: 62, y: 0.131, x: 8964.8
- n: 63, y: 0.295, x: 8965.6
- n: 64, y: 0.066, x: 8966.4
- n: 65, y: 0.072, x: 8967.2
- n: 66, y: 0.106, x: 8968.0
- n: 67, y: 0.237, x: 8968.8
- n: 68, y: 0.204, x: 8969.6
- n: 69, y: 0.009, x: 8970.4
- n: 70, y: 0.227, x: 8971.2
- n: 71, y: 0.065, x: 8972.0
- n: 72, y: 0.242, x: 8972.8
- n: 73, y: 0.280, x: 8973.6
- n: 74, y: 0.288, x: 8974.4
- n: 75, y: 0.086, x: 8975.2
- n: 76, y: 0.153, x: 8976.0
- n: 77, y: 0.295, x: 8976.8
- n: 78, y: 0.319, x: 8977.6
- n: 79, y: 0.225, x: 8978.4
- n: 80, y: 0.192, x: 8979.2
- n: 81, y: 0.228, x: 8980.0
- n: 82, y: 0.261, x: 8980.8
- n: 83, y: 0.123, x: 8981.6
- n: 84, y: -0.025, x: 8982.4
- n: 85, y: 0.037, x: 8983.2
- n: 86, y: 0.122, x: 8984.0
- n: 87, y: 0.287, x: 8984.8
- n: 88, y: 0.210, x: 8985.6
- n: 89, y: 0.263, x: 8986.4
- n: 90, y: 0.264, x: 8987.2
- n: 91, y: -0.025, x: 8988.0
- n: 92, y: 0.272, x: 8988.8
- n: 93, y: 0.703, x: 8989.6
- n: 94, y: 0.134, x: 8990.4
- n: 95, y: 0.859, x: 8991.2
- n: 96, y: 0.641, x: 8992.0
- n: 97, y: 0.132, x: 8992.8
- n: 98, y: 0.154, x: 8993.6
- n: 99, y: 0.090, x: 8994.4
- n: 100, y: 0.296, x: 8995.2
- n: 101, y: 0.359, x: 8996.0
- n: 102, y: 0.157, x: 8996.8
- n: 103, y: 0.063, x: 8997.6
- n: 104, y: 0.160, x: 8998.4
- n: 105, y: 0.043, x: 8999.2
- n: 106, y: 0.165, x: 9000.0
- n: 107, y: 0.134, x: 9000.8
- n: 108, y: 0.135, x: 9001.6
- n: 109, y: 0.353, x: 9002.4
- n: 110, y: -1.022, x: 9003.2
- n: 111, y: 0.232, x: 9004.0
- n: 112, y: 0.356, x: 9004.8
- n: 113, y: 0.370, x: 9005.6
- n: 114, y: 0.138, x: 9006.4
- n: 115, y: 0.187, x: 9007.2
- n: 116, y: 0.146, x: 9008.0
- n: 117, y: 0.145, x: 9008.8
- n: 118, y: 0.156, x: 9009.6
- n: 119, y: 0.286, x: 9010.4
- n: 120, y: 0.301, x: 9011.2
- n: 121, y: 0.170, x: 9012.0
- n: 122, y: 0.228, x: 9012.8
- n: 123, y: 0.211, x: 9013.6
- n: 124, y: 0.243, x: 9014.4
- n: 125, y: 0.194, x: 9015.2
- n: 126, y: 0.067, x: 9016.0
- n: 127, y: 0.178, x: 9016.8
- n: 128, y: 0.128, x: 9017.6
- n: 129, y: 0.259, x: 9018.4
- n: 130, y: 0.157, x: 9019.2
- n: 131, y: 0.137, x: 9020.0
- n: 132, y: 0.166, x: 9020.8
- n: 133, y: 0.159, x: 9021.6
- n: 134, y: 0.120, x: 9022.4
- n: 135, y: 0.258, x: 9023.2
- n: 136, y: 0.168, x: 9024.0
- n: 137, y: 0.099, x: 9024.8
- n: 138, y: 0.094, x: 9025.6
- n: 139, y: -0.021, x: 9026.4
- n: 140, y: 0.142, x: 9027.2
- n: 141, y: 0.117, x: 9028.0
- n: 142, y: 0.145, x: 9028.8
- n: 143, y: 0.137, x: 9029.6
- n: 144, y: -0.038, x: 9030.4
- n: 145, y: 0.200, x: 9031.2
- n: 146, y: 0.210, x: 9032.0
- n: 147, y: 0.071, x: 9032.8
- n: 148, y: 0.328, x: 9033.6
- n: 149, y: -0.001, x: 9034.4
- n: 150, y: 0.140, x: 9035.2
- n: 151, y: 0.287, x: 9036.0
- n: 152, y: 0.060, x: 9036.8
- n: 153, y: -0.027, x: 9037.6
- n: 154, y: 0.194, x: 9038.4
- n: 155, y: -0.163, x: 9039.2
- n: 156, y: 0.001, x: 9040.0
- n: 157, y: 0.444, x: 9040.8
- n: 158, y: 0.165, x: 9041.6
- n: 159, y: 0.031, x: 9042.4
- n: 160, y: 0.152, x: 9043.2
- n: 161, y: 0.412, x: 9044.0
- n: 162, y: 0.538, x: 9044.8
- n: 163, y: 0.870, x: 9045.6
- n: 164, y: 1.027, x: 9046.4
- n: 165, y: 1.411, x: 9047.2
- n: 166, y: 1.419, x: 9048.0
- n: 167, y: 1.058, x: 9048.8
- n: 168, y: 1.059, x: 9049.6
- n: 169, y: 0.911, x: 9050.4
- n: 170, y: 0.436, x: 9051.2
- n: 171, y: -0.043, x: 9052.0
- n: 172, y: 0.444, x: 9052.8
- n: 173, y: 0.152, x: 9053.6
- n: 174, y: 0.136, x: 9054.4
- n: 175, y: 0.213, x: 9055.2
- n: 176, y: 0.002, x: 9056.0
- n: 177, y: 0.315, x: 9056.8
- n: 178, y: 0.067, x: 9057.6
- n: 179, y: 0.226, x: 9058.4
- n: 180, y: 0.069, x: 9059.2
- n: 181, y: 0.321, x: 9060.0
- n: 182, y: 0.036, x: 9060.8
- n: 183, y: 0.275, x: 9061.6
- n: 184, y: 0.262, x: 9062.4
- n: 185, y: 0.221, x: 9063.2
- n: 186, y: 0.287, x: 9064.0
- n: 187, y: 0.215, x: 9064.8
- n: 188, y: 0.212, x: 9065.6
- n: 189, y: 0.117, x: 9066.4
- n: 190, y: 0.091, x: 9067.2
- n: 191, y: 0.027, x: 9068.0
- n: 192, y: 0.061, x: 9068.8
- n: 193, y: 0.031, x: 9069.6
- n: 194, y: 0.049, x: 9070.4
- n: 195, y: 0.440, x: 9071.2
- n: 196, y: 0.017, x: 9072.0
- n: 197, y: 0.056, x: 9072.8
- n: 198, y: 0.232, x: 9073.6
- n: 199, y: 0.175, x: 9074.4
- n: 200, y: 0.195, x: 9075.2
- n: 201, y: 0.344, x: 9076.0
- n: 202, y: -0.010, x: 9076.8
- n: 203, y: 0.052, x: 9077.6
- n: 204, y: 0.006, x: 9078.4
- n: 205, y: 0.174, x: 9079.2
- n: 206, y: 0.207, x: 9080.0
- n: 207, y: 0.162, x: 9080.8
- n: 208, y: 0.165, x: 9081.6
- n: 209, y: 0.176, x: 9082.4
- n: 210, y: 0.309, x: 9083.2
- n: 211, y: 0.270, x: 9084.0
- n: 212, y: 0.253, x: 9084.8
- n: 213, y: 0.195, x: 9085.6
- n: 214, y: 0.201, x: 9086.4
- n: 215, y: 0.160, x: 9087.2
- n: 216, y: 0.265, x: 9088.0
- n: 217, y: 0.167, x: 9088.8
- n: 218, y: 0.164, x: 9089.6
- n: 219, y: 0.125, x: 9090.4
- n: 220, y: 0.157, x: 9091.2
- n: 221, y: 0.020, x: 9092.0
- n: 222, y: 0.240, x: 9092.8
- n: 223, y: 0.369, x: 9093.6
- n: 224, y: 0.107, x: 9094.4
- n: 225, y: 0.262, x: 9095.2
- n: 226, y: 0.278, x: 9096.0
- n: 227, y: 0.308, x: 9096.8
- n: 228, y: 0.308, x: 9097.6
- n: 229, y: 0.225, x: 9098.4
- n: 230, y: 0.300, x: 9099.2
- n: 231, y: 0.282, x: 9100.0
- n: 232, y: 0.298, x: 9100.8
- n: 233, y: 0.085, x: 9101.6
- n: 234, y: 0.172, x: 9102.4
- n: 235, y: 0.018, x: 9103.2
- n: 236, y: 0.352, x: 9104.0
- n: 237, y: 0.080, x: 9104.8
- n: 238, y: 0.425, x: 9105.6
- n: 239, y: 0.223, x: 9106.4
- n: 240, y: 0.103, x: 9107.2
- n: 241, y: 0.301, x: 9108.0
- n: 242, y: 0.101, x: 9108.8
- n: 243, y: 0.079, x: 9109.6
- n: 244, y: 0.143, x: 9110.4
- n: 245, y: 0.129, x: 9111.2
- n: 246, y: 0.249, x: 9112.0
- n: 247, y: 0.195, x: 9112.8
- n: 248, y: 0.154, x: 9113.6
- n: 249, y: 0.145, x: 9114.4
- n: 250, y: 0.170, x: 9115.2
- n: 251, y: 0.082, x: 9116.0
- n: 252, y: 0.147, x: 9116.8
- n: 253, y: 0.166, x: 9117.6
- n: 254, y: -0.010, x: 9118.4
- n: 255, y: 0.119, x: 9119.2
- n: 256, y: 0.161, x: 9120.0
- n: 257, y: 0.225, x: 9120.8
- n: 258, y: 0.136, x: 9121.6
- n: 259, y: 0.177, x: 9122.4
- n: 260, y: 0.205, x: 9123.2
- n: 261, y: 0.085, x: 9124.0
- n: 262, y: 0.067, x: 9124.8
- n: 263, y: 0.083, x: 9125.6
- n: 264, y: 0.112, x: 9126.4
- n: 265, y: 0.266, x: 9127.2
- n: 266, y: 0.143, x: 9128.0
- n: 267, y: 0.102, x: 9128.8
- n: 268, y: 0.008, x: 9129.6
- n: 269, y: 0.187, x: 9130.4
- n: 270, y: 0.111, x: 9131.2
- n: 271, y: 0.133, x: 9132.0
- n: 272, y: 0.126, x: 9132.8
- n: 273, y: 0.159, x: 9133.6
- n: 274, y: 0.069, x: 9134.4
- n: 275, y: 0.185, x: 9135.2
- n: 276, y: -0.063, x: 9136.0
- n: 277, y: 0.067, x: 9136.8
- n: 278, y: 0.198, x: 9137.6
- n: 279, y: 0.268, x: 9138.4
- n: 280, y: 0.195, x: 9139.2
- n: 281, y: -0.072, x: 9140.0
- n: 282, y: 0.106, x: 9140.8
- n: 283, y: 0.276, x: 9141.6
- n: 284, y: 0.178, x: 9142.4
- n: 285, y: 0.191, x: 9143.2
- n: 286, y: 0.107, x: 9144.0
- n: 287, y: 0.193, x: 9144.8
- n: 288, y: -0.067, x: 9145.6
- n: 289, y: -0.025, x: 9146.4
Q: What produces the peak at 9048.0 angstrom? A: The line [O III]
